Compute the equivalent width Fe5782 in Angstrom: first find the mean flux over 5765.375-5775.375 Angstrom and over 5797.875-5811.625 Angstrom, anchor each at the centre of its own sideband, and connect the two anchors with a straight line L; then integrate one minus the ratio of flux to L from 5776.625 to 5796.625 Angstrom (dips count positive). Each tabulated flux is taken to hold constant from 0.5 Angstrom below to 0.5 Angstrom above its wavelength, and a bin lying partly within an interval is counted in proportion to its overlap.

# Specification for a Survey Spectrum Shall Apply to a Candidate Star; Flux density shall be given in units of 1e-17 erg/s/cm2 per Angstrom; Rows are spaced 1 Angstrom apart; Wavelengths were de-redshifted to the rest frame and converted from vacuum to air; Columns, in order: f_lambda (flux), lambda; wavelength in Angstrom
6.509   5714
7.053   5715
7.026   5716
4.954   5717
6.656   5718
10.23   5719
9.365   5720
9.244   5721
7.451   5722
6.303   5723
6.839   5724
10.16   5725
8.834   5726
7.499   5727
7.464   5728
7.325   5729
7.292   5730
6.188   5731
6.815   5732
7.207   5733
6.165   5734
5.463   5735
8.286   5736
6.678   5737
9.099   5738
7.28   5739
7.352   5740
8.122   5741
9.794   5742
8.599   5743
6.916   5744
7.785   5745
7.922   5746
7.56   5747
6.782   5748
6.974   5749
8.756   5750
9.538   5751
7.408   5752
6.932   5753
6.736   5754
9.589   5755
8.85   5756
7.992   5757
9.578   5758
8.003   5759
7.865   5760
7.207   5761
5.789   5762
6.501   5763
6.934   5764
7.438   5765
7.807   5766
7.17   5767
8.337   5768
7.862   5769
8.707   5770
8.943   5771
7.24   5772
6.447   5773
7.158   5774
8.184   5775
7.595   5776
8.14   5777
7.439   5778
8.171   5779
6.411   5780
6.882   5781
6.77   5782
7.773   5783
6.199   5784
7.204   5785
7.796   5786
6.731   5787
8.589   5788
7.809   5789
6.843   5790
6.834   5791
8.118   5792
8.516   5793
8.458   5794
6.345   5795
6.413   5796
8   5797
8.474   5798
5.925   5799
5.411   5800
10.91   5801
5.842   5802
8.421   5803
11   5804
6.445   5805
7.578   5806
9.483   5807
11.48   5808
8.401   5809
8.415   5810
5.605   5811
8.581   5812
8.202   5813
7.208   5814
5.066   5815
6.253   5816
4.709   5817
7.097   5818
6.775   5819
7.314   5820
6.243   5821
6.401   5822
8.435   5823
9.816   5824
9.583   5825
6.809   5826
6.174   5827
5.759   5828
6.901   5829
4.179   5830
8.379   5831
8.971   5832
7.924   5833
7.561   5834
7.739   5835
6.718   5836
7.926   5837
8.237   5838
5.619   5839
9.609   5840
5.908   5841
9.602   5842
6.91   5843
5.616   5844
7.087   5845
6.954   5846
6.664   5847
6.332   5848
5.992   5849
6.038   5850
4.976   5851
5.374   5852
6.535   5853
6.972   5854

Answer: 1.4 Angstrom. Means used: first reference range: 7.78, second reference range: 8.09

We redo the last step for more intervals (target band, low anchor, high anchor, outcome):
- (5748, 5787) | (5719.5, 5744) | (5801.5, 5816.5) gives 0.8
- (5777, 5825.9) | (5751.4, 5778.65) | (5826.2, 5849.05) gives -1.0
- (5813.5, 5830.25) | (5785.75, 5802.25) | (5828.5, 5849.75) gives 1.2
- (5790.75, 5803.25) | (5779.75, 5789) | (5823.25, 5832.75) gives -0.4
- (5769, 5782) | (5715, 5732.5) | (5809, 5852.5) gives -0.5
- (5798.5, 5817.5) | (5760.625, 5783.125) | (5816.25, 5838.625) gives -0.8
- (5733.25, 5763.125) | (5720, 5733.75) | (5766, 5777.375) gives -0.1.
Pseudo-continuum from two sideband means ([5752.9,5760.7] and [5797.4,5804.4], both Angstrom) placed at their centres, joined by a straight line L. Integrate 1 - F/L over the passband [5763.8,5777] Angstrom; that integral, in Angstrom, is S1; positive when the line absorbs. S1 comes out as 0.7 Angstrom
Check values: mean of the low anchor 8.23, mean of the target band 7.71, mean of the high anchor 7.95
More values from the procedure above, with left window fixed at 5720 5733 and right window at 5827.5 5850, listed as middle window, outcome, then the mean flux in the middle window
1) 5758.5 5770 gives 0.09 Angstrom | 7.41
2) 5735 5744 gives -0.39 Angstrom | 7.93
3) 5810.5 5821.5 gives 0.87 Angstrom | 6.64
